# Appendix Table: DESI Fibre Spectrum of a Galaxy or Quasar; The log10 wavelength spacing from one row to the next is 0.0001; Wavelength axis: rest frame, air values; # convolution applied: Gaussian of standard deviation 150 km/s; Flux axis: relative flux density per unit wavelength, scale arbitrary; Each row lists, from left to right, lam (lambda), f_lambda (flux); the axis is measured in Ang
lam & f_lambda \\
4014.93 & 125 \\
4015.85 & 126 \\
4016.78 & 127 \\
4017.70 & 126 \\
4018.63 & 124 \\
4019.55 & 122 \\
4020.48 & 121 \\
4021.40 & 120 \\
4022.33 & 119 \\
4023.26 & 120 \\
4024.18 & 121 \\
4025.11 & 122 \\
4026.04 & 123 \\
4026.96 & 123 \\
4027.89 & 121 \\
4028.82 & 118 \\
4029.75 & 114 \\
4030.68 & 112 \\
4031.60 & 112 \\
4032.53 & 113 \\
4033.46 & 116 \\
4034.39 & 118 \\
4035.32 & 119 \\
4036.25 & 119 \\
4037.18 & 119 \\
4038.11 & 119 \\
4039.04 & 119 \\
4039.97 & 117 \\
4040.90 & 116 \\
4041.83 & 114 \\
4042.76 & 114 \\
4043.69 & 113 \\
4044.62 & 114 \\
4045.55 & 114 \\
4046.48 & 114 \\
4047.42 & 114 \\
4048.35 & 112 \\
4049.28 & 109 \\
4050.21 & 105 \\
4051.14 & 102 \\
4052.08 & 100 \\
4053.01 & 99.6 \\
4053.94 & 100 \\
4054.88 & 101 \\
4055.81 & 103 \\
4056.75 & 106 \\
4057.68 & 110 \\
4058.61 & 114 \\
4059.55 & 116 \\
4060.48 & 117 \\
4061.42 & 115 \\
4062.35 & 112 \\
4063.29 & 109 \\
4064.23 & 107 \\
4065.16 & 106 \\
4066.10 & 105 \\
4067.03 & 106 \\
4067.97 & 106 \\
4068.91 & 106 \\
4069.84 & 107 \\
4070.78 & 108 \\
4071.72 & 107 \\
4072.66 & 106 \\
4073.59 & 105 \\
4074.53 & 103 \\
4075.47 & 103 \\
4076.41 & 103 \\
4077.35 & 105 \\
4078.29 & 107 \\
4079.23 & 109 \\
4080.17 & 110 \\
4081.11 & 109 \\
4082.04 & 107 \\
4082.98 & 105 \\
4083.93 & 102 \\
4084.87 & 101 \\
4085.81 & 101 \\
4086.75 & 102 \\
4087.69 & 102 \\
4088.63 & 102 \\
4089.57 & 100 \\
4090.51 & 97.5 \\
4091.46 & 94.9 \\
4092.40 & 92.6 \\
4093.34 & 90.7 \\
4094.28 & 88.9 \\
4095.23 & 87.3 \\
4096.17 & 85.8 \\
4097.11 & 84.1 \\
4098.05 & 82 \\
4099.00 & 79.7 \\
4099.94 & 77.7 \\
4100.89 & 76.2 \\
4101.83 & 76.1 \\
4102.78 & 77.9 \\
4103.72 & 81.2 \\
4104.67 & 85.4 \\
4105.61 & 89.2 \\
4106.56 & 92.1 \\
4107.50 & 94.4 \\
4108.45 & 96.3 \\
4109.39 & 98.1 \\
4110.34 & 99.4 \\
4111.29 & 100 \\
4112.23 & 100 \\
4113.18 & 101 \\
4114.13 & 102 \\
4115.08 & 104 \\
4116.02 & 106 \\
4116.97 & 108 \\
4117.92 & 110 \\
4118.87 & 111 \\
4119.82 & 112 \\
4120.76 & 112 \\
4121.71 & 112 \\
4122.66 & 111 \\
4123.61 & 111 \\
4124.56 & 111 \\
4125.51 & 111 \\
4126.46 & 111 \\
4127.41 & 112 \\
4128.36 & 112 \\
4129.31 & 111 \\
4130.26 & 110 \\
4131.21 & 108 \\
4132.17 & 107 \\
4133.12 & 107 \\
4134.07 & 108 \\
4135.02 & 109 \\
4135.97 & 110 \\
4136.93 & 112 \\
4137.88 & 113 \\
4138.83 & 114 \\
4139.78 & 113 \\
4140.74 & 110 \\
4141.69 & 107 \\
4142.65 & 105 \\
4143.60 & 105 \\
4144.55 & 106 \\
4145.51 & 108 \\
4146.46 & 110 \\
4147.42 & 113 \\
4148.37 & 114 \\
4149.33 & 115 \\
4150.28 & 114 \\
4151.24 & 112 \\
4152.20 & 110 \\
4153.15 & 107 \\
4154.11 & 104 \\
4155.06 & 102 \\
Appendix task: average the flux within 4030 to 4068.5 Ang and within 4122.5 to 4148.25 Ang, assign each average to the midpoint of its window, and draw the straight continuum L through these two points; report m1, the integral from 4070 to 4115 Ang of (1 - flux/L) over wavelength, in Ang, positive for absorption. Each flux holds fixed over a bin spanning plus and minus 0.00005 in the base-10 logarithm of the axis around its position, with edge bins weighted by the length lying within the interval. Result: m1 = 5.7 Ang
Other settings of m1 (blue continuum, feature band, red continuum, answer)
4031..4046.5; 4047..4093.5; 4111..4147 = 3.4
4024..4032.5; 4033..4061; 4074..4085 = 0.4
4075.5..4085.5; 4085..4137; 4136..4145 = 3.9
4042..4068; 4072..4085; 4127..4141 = 0.5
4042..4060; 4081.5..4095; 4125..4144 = 1.3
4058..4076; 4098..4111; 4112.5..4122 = 2.6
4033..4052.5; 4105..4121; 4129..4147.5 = 1.2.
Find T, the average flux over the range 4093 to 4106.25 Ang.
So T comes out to 83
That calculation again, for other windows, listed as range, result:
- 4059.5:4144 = 103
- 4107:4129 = 106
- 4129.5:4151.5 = 110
